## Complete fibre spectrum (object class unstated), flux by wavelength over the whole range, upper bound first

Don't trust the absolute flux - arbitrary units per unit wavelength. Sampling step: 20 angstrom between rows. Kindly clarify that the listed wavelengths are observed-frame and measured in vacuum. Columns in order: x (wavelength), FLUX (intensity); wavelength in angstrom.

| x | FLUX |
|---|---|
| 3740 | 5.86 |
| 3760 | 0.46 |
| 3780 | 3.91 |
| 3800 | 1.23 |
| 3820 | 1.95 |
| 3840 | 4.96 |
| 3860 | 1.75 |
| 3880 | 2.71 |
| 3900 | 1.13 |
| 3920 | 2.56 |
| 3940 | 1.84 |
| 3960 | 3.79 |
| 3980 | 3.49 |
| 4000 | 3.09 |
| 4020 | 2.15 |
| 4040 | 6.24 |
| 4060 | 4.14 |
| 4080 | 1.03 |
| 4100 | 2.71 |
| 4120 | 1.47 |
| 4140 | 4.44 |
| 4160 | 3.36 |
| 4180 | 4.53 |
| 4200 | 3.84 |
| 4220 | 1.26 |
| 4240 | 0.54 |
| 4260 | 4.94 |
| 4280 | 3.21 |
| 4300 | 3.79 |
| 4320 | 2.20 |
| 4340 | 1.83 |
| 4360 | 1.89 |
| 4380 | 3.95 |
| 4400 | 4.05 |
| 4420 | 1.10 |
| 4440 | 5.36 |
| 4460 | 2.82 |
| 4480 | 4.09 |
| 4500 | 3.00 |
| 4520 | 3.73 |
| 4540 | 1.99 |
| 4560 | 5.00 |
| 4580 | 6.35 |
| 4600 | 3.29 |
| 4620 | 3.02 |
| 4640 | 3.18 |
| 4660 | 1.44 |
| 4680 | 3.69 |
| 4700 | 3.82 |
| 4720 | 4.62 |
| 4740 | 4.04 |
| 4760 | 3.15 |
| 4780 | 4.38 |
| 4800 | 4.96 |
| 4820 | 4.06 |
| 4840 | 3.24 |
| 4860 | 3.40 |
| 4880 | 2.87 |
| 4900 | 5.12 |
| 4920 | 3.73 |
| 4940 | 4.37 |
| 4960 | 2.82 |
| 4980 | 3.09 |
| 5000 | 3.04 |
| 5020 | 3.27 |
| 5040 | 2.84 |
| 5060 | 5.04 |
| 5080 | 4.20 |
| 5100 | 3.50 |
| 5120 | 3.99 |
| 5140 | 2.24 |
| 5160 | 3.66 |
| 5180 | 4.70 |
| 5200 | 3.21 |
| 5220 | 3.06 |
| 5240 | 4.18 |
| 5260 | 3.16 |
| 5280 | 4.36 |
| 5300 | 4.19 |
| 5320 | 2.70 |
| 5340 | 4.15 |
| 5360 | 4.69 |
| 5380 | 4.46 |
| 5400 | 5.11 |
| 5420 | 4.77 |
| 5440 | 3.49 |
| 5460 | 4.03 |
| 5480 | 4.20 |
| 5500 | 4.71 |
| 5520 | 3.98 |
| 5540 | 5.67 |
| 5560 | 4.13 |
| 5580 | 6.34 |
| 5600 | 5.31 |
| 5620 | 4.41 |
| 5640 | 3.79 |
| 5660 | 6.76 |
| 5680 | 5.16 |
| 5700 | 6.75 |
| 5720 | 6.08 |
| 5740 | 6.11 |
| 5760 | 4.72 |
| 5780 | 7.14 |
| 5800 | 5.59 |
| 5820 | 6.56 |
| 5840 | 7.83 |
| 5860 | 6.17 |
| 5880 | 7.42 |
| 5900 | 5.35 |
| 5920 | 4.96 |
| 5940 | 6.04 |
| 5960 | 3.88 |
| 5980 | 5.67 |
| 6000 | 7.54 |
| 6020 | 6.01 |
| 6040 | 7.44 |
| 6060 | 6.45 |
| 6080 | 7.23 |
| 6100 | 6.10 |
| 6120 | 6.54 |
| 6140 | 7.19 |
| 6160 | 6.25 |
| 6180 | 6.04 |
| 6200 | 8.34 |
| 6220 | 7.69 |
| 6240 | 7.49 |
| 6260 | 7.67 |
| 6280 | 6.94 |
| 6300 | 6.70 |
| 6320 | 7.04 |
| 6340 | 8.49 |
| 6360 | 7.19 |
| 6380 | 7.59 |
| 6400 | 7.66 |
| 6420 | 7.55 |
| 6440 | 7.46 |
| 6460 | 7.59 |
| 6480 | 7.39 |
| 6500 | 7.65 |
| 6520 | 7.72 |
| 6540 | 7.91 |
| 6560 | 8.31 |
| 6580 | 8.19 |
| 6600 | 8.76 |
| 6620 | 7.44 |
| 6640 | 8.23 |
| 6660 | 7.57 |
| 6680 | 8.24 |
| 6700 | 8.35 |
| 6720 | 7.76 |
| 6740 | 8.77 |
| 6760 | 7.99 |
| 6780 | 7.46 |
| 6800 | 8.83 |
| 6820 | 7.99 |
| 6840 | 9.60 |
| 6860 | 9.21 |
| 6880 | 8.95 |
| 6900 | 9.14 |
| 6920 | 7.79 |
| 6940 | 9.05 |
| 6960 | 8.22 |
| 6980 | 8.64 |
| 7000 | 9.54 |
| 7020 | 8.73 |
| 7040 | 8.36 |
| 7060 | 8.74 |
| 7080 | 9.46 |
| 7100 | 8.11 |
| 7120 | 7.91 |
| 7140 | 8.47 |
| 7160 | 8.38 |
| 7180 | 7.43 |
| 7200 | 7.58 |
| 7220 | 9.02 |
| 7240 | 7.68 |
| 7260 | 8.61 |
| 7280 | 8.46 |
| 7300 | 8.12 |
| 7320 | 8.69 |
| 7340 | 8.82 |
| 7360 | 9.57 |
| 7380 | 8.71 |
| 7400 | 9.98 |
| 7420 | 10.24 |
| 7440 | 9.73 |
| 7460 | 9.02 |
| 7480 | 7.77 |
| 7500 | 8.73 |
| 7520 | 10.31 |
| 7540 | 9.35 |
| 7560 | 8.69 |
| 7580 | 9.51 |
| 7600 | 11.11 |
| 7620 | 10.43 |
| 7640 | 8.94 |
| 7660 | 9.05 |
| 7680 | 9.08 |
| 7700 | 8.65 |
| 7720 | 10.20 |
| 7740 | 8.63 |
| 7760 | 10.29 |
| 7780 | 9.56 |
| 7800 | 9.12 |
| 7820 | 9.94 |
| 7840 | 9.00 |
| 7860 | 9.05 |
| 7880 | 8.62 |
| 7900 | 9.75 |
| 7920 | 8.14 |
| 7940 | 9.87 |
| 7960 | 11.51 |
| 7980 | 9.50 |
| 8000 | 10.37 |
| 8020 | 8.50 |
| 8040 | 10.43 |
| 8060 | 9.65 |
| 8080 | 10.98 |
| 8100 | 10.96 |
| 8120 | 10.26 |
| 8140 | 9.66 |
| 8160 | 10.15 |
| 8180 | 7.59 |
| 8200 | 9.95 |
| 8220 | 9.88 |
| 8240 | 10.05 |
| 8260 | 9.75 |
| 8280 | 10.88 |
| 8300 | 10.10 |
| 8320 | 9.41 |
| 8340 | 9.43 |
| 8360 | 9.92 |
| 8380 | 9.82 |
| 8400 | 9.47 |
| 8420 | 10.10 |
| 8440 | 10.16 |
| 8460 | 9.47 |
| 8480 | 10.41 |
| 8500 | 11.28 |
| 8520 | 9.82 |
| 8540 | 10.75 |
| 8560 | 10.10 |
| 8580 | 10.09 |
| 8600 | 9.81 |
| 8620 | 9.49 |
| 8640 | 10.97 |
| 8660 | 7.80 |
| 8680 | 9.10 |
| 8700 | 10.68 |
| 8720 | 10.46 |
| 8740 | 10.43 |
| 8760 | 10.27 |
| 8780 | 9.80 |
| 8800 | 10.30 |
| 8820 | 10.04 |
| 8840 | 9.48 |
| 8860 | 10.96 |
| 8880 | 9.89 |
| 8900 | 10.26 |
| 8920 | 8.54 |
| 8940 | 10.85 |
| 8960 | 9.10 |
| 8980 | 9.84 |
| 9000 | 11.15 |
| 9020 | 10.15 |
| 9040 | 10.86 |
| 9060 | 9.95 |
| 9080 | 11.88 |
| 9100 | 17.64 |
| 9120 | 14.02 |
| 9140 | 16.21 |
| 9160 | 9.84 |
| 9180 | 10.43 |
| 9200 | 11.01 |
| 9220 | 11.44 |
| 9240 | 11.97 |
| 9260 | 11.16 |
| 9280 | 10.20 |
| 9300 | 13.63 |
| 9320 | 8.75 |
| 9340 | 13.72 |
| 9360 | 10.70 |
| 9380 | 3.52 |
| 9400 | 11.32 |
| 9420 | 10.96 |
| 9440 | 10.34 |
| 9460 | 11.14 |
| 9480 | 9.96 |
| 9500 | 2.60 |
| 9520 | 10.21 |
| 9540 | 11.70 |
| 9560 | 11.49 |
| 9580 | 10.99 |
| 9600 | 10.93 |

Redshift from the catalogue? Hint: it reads 0.39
